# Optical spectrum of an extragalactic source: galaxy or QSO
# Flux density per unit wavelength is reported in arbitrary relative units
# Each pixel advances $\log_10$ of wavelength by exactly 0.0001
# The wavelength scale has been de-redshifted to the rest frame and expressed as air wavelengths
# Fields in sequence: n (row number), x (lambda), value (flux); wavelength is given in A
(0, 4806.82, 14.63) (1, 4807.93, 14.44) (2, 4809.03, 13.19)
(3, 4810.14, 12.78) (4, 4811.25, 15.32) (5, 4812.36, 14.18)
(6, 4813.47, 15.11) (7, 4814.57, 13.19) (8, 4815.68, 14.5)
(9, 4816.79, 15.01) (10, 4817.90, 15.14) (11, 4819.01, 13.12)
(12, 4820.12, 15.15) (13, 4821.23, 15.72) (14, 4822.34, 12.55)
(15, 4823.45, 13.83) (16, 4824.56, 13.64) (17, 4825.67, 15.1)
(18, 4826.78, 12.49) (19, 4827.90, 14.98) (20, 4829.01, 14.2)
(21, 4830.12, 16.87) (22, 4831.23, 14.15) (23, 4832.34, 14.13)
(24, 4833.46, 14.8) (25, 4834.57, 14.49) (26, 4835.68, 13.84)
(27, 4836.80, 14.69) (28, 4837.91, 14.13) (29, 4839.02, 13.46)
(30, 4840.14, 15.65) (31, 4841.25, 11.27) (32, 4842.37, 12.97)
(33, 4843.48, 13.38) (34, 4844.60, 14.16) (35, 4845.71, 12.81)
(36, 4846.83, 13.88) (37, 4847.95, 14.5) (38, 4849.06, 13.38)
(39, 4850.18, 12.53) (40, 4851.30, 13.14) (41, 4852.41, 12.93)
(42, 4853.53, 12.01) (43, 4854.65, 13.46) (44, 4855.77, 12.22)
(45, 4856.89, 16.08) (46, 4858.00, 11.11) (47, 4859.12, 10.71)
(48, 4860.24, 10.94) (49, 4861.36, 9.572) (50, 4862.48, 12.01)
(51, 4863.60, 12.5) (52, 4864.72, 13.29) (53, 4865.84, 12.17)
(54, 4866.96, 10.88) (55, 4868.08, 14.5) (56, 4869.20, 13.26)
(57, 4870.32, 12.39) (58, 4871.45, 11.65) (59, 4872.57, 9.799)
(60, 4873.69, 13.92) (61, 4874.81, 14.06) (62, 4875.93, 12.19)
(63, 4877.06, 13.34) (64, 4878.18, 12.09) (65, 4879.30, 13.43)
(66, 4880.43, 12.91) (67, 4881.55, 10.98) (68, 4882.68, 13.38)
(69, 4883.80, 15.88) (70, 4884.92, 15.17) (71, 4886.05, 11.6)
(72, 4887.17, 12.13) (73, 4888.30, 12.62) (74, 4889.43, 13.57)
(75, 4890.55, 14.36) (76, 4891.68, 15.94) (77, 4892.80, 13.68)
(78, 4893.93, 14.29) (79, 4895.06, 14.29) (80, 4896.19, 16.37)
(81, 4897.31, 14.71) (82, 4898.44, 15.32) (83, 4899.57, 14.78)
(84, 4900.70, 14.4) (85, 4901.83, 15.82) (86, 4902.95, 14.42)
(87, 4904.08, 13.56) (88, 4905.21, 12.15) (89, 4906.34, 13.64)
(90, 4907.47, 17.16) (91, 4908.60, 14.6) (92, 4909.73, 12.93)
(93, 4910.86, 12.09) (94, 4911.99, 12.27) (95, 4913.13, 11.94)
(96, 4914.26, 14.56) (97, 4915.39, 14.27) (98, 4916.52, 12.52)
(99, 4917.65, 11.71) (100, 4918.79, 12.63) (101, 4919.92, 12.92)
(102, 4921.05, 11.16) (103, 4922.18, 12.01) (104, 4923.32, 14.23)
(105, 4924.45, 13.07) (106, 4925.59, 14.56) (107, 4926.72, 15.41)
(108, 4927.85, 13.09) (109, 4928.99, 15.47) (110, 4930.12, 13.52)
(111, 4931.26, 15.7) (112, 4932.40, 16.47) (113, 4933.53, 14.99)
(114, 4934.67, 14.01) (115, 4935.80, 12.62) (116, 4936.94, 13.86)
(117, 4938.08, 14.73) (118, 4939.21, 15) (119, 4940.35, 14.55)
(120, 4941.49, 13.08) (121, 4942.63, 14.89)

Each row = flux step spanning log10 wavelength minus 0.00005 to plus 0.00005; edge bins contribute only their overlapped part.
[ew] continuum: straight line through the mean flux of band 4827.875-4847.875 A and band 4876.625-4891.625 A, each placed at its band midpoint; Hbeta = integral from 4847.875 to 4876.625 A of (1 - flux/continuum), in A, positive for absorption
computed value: 2.5 A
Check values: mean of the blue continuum 14.1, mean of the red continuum 13.3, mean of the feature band 12.5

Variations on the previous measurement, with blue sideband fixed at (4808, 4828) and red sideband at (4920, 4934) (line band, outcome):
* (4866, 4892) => 2.1 A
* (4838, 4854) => 0.9 A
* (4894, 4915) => -0.1 A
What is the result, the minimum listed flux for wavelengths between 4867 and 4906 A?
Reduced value 9.799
